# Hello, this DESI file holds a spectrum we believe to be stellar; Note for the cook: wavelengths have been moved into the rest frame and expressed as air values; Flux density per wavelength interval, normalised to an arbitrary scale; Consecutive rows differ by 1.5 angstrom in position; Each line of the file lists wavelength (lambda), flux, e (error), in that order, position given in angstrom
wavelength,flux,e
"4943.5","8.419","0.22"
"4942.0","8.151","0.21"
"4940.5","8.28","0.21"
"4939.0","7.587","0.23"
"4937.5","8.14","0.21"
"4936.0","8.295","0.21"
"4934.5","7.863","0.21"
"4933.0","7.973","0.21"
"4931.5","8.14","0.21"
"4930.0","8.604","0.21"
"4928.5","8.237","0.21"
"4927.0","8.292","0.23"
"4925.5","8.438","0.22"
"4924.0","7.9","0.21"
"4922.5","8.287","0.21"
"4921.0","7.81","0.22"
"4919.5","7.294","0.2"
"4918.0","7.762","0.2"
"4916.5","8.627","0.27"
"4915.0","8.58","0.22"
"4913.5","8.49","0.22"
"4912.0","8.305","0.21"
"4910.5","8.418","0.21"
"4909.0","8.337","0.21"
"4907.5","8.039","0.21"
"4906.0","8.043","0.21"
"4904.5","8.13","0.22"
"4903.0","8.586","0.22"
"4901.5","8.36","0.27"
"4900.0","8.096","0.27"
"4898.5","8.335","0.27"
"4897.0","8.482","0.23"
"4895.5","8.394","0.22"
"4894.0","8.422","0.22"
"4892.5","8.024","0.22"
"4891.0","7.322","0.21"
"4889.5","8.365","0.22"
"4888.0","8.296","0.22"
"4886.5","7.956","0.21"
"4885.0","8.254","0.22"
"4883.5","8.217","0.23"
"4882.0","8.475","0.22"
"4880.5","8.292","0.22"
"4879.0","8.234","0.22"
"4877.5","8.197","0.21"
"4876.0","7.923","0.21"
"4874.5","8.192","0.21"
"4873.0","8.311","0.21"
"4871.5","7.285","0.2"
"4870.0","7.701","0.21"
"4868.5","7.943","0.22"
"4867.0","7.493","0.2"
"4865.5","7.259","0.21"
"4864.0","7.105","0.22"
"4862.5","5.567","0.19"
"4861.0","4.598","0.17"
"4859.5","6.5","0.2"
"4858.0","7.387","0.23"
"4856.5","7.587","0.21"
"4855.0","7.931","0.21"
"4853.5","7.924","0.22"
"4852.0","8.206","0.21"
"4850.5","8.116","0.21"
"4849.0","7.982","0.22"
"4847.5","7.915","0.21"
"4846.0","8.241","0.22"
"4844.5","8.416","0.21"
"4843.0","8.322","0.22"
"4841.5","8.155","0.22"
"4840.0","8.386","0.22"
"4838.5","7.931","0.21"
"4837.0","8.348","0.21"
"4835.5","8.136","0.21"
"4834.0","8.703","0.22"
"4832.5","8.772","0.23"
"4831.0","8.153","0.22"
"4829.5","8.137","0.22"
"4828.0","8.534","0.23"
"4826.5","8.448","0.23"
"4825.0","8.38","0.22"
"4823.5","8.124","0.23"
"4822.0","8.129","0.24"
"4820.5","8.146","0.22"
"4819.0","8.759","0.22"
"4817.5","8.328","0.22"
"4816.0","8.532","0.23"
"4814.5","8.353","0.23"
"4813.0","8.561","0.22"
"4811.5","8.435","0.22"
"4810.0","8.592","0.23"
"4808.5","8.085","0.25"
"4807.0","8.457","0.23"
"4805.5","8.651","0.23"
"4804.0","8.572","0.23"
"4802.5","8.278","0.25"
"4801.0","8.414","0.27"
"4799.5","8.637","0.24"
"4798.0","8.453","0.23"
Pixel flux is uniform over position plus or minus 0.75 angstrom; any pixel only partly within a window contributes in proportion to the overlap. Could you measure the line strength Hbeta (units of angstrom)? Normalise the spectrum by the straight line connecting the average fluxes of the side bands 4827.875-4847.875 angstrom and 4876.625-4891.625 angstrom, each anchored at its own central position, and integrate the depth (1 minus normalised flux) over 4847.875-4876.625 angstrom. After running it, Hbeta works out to 2.8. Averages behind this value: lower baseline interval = 8.3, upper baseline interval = 8.17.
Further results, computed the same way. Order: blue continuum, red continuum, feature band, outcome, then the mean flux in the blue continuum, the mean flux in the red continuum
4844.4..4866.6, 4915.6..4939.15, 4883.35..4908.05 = -1.4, 7.35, 8.09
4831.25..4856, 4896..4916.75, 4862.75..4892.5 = 1.4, 8.21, 8.34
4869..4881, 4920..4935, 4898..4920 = -0.4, 8.01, 8.14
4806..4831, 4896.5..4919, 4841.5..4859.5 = 0.9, 8.37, 8.29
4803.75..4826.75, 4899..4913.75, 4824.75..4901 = 3.6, 8.41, 8.27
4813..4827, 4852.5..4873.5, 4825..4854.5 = -1.6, 8.36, 7.18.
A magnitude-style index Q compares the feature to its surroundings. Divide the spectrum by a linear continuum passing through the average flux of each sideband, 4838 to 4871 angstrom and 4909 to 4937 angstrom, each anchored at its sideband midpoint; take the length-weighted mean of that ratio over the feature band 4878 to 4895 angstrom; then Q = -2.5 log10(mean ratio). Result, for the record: -0.04 mag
